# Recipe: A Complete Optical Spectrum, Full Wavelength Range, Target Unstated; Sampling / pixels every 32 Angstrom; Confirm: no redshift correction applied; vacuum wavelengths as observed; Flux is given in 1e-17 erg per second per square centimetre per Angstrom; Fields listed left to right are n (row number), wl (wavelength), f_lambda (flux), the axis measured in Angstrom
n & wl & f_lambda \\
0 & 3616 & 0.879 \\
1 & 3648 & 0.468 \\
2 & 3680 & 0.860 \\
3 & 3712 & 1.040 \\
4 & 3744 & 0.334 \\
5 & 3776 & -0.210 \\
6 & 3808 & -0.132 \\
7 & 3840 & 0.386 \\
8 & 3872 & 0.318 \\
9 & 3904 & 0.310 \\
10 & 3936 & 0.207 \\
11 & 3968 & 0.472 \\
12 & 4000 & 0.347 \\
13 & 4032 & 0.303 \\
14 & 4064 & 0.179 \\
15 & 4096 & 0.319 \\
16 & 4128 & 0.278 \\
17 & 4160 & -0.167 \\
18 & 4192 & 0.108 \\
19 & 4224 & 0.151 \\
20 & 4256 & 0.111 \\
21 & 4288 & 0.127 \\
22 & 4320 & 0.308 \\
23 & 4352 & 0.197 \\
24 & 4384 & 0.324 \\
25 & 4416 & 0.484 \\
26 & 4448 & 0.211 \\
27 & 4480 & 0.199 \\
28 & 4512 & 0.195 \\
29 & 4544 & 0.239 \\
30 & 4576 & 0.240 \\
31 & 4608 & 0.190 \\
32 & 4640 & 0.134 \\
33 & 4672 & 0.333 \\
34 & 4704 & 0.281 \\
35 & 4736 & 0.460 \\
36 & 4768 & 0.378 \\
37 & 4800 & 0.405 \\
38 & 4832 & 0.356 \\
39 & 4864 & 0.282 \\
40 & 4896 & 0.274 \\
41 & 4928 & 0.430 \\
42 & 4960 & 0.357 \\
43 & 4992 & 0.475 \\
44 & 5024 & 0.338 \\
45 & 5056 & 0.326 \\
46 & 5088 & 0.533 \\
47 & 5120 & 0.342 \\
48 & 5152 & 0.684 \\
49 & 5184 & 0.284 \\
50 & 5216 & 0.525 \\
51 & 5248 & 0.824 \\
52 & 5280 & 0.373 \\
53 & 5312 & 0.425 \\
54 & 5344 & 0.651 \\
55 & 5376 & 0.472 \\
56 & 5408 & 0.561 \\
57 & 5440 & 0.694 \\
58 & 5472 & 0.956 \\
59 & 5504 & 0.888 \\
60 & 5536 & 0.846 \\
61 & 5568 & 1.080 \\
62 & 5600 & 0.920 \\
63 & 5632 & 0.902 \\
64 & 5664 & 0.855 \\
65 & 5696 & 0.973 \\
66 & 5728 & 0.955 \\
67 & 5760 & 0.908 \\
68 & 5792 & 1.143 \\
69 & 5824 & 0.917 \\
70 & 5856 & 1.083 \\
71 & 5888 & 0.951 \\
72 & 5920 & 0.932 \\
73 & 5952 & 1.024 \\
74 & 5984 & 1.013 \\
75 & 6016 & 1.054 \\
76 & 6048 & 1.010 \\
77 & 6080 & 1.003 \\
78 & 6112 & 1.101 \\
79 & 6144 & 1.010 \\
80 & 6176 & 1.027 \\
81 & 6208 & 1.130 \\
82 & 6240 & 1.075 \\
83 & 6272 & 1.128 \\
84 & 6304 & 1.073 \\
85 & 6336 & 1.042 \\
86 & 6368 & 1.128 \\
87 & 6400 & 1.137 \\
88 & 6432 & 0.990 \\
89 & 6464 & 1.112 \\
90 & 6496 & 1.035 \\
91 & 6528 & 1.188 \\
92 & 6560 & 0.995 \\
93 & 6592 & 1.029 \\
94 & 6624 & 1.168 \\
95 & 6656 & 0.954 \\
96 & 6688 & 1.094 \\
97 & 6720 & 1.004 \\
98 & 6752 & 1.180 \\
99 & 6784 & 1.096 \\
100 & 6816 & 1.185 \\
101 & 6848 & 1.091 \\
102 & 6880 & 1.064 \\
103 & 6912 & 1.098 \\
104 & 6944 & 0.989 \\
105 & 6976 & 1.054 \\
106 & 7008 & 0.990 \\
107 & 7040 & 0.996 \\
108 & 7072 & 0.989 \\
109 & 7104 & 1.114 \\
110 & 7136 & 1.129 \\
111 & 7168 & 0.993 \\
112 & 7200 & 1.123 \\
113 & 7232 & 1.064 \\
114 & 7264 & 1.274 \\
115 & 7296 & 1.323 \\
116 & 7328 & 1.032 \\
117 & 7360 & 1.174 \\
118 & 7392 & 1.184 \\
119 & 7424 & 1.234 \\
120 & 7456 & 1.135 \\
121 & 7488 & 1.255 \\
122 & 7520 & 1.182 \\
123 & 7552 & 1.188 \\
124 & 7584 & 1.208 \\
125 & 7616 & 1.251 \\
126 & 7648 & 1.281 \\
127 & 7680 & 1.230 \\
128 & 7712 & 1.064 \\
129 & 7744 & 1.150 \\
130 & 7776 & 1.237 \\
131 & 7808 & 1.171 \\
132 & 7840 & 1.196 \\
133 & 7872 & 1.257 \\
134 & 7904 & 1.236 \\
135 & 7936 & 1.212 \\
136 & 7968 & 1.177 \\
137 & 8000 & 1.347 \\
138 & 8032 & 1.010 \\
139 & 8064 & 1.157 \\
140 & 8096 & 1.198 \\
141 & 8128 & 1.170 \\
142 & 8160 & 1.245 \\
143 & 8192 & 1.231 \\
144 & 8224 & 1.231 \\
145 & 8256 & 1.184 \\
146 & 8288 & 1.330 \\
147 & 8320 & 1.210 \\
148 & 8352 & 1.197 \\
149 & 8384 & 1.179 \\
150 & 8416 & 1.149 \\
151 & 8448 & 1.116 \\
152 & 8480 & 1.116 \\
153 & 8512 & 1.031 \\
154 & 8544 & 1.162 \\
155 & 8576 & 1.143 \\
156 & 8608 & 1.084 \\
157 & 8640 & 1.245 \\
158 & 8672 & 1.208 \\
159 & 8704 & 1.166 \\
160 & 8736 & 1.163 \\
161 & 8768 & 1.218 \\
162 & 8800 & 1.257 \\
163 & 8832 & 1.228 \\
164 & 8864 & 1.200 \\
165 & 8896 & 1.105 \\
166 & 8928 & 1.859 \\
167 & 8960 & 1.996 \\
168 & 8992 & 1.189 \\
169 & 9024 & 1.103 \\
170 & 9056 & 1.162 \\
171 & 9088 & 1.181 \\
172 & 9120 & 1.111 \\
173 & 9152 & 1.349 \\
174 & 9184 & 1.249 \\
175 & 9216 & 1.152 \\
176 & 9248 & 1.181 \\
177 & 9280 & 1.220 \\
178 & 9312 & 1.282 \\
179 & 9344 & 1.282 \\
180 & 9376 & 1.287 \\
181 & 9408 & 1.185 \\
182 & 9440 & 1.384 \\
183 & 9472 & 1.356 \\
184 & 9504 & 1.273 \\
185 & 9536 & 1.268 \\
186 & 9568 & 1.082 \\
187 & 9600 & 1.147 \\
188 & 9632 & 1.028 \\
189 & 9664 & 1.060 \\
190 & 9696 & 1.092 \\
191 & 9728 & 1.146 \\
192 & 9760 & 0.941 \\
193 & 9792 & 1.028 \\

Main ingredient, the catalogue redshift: 0.362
